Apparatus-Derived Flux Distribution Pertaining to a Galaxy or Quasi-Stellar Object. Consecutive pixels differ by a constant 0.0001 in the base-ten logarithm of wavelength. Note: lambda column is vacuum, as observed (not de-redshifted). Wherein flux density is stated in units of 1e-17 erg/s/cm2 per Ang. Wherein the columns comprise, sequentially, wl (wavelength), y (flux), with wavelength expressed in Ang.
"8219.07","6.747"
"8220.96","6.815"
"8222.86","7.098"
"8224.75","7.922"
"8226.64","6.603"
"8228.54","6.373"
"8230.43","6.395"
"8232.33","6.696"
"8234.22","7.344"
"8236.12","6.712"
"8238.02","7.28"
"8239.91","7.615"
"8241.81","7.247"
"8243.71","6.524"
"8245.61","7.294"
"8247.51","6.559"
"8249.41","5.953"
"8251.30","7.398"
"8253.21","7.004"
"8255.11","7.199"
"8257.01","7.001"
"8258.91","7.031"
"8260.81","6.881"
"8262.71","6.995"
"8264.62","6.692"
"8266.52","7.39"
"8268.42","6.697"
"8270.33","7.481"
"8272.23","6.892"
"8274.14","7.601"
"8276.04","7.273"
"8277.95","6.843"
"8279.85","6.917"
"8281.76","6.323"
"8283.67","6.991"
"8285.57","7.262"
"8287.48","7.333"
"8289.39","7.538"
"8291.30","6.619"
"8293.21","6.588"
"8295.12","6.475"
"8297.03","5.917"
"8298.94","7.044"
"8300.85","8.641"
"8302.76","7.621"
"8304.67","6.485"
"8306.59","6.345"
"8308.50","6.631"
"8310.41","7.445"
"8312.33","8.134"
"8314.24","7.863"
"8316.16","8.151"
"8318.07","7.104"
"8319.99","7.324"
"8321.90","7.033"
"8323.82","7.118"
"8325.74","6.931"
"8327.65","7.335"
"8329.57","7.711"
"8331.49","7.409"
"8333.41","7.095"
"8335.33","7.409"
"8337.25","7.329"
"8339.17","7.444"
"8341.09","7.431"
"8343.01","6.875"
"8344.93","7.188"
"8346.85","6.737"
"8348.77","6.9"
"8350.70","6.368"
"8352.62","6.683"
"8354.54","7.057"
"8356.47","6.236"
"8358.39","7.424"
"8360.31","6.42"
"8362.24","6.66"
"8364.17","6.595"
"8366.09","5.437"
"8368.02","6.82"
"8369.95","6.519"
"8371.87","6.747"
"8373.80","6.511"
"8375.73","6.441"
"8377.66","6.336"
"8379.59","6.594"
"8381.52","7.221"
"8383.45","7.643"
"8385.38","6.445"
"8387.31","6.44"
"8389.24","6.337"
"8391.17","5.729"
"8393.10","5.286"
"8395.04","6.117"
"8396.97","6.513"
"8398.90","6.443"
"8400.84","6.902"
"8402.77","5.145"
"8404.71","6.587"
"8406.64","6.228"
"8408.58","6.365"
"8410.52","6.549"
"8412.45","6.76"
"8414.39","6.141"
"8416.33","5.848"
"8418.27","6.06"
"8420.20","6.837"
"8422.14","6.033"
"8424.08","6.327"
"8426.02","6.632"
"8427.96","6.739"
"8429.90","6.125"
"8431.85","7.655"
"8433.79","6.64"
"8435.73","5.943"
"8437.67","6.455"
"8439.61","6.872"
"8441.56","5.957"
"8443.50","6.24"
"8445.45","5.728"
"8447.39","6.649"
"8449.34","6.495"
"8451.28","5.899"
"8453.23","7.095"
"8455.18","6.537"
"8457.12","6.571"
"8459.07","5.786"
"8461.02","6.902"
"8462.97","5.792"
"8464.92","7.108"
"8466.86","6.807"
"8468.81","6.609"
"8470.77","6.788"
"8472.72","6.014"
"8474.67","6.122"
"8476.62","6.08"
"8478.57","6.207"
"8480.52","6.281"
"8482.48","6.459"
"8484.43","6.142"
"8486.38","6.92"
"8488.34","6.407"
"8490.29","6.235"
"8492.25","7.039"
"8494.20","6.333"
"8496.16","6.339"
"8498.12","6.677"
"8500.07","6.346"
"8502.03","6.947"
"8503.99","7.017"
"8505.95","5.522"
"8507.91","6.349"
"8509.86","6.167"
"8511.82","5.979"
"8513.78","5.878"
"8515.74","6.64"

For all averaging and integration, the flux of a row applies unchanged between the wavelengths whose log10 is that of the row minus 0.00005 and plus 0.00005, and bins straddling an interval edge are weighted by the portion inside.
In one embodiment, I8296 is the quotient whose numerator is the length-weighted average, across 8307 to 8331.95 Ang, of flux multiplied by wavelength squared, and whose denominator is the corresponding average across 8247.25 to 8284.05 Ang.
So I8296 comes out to 1.07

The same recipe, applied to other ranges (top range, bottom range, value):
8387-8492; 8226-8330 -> 0.94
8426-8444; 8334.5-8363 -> 0.96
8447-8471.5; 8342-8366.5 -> 1.00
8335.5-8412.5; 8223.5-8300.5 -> 0.97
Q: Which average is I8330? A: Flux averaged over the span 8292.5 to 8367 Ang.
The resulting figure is 7.04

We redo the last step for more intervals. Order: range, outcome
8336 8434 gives 6.56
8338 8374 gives 6.75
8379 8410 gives 6.37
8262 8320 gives 7.11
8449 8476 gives 6.46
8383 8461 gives 6.37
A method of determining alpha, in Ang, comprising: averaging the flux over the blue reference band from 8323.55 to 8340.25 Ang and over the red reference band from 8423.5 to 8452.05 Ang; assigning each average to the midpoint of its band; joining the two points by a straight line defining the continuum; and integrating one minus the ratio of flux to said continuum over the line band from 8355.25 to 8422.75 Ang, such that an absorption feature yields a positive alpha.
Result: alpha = 4.2 Ang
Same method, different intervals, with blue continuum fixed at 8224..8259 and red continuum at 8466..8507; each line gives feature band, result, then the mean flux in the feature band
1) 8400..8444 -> 1.20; 6.39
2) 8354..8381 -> 0.51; 6.56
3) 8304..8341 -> -2.78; 7.29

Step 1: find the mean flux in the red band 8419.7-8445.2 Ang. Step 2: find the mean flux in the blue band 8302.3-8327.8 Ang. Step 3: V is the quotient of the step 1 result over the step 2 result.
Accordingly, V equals 0.89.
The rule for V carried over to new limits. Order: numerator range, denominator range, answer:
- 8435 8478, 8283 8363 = 0.90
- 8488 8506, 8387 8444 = 1.03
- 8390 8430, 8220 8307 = 0.90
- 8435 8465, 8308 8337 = 0.86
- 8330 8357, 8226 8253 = 1.03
